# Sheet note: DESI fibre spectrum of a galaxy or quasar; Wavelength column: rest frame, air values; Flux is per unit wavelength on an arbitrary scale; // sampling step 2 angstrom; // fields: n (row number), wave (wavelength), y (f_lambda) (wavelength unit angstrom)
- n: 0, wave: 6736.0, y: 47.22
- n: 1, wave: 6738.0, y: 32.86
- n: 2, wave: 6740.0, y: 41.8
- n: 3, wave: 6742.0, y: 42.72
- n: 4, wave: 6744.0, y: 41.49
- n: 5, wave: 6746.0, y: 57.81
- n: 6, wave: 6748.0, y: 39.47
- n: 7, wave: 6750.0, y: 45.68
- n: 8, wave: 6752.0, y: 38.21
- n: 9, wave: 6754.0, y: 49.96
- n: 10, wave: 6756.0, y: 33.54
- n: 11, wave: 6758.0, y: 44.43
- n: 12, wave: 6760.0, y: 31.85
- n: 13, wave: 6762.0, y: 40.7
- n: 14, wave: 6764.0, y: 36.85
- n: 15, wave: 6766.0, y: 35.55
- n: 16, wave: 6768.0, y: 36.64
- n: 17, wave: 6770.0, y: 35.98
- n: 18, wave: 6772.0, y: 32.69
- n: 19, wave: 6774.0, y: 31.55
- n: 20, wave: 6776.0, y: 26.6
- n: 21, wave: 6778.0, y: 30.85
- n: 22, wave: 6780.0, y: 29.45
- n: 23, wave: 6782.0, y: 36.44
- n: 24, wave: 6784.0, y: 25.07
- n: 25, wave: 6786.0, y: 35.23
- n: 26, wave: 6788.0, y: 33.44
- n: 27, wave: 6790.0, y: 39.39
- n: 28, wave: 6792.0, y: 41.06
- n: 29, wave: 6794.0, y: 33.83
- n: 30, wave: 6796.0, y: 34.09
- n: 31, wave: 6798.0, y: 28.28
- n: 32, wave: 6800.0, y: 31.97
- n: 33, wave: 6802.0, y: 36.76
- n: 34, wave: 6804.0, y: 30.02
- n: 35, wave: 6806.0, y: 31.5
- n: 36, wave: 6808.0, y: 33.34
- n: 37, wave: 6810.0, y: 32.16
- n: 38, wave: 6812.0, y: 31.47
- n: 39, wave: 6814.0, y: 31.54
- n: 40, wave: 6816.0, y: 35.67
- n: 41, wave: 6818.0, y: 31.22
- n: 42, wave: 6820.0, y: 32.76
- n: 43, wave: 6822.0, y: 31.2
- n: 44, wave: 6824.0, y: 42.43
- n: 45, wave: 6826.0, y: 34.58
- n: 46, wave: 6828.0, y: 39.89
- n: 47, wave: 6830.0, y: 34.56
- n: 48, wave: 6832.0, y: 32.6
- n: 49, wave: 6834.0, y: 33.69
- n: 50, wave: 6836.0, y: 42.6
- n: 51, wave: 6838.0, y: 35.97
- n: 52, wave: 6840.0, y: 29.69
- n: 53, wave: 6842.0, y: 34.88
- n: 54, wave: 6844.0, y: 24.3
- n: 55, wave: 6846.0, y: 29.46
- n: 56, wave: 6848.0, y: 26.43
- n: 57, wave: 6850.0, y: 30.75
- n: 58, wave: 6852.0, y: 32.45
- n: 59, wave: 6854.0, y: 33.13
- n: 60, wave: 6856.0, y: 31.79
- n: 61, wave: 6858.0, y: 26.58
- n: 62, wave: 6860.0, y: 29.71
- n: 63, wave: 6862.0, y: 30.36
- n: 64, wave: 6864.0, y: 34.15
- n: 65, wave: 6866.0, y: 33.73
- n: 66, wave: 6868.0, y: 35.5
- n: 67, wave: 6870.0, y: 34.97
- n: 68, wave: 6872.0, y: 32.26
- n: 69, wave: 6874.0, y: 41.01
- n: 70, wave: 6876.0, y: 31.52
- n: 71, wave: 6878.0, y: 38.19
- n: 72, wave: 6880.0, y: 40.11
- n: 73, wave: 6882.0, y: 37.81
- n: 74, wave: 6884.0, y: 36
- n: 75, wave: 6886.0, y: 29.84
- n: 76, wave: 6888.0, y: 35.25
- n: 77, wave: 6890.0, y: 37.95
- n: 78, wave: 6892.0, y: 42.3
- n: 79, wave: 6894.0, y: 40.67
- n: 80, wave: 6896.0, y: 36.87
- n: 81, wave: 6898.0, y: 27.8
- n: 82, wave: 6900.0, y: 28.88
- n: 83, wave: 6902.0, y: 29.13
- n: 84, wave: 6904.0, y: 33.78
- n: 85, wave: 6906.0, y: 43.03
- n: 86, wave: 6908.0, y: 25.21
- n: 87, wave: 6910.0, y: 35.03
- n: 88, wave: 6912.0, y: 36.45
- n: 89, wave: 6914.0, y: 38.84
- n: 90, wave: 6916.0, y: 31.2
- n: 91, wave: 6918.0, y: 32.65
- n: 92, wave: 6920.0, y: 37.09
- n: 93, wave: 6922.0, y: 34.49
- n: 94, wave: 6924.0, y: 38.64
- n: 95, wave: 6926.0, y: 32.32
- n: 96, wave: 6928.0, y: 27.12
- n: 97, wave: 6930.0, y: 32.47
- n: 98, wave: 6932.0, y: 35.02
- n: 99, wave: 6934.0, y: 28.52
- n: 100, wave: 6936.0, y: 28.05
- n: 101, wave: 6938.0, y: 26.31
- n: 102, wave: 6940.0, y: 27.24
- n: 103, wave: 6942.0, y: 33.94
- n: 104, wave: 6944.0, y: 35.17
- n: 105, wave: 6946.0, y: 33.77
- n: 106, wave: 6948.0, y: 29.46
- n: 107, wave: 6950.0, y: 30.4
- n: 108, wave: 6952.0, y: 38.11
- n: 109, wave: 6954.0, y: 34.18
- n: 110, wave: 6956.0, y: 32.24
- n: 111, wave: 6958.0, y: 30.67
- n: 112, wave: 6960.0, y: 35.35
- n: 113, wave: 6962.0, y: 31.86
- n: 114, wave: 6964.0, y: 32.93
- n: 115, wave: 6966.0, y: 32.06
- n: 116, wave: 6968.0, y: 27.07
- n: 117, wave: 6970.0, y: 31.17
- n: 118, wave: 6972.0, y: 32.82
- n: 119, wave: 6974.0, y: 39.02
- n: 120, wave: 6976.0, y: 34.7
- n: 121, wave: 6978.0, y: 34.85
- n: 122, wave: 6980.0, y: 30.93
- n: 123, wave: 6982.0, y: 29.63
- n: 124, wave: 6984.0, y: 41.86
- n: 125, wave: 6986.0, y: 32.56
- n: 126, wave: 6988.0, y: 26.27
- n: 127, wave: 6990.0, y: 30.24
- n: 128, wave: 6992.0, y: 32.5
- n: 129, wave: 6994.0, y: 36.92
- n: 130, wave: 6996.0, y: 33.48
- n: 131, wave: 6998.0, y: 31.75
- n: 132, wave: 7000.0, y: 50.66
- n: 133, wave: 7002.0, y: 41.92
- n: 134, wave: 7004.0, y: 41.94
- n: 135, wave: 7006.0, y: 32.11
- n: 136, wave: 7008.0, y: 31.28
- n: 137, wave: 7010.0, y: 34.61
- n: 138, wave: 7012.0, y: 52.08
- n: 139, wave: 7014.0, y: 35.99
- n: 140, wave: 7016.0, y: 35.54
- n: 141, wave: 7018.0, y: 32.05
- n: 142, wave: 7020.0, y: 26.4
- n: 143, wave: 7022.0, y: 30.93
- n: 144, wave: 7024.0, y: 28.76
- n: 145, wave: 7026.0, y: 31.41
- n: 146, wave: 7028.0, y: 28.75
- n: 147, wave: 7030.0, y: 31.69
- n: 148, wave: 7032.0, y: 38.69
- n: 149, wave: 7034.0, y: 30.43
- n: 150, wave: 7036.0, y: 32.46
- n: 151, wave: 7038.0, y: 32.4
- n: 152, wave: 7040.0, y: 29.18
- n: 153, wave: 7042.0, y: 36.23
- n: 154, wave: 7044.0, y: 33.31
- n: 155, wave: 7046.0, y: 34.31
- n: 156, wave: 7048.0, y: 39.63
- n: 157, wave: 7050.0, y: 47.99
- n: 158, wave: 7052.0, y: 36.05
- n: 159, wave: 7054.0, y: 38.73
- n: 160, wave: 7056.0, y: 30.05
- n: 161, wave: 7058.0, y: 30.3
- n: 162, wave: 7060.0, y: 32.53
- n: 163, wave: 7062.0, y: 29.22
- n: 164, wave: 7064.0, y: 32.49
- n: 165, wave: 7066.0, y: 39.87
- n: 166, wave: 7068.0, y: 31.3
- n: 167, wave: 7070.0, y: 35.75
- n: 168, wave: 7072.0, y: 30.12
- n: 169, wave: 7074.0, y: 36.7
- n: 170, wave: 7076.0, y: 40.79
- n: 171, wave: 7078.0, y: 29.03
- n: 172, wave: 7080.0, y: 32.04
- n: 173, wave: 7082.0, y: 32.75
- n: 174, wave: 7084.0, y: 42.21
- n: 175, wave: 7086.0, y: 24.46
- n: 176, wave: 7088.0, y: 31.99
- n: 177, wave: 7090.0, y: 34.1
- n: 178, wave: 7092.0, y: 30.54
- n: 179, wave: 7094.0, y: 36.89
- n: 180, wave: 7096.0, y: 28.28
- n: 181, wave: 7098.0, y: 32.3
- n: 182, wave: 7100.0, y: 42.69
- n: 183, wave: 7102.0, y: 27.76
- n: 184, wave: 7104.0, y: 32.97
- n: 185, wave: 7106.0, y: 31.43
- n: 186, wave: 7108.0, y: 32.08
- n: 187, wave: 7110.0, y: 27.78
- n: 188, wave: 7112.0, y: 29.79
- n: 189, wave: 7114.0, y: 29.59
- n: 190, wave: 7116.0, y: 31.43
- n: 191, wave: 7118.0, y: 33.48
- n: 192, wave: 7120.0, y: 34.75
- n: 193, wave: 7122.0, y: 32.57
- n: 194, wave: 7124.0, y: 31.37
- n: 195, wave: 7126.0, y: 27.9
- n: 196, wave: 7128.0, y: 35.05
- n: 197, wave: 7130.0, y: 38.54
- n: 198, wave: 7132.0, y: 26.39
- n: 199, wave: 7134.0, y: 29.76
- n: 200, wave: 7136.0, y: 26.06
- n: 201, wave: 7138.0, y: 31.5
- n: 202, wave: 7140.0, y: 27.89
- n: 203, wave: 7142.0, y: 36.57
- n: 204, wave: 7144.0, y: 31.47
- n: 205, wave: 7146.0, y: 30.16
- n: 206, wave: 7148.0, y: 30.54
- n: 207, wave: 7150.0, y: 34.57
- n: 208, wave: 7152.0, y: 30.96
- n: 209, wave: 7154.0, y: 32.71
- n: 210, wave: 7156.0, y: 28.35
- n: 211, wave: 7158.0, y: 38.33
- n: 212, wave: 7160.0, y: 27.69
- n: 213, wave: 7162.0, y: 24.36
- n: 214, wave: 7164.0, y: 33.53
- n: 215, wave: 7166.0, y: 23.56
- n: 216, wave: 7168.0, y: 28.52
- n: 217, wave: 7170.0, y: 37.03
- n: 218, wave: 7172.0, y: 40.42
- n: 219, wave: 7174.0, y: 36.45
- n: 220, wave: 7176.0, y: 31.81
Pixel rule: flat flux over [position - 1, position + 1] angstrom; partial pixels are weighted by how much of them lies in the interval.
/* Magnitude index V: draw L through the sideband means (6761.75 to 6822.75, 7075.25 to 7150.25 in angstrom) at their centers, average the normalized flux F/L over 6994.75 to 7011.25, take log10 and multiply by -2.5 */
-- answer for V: -0.16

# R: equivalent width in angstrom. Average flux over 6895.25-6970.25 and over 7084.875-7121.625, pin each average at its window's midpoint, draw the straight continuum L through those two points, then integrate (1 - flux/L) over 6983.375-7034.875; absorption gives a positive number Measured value -3.8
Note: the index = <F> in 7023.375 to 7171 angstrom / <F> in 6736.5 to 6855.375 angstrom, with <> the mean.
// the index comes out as 0.92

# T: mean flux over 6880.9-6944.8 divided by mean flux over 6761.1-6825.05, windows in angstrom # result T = 1.00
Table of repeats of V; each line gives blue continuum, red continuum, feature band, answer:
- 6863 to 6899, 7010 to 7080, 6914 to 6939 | 0.10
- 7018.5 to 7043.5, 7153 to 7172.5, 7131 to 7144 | 0.05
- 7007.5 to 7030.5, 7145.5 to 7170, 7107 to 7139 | 0.00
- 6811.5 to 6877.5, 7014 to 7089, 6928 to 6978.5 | 0.04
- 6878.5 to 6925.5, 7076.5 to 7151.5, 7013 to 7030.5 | 0.07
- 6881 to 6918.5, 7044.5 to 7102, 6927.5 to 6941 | 0.18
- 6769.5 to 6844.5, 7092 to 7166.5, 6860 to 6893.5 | -0.08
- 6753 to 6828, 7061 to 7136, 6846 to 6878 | 0.05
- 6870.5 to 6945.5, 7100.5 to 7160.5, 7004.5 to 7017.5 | -0.13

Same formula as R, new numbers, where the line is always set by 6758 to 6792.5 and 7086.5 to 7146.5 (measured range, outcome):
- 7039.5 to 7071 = -2.7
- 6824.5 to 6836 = -0.7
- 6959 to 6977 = -0.1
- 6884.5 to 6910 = -0.7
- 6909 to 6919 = -0.5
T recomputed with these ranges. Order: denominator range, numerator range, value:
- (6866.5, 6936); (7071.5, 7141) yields 0.93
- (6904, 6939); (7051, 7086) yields 1.02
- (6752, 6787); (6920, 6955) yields 0.92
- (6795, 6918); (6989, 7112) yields 1.01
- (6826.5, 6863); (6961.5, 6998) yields 1.02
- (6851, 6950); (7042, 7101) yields 1.03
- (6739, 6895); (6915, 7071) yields 0.96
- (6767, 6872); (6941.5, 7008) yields 1.03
